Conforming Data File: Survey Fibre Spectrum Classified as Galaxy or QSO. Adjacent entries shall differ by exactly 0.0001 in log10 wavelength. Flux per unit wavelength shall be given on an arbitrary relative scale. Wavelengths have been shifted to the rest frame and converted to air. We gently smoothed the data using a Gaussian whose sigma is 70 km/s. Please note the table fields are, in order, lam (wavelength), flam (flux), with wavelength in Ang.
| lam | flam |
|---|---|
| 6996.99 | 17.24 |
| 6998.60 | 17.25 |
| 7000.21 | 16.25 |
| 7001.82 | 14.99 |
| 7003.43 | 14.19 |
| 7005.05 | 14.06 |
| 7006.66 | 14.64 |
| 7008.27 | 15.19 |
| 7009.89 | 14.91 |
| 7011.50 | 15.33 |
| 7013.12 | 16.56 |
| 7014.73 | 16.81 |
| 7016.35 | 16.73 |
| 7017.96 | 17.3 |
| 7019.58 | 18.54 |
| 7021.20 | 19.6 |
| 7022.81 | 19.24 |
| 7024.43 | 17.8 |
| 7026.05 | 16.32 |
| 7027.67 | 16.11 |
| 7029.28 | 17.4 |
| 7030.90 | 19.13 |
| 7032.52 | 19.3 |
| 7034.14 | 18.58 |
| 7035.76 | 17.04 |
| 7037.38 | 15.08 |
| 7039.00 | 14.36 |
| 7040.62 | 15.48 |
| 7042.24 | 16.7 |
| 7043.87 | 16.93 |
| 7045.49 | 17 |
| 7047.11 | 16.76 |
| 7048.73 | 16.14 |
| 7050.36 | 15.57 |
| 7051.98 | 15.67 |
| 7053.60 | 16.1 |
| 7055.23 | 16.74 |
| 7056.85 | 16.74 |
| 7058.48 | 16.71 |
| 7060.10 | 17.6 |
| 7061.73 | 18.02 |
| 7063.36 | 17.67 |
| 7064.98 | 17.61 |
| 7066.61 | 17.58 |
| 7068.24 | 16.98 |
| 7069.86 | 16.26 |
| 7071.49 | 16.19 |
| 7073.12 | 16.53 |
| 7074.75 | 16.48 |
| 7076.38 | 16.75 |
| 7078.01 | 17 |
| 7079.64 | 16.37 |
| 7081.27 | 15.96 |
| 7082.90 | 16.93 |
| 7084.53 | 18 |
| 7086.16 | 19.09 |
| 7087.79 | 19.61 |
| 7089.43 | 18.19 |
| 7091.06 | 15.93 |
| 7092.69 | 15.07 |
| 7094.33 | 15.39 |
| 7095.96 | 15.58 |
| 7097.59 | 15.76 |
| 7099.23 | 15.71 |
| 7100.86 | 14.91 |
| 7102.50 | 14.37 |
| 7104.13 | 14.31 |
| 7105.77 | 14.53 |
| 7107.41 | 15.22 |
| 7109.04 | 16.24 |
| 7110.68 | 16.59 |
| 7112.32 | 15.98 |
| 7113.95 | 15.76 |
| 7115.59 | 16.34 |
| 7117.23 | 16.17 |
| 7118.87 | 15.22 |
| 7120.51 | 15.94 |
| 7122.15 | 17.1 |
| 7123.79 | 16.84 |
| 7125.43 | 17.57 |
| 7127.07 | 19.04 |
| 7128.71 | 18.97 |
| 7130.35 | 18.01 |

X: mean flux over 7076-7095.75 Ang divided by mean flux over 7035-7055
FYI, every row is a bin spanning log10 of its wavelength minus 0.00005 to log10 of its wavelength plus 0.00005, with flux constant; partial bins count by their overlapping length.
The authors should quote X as 1.1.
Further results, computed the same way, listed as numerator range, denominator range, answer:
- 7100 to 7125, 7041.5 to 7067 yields 0.93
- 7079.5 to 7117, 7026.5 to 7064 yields 0.96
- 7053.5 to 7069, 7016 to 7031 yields 0.97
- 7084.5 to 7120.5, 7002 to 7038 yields 0.96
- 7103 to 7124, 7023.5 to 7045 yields 0.93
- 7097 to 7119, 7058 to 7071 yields 0.90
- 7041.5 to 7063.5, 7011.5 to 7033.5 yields 0.95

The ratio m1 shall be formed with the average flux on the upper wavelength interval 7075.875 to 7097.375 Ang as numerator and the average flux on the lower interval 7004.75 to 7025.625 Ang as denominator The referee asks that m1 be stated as 1.0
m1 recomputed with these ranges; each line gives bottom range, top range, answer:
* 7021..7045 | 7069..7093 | 0.99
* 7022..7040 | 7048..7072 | 0.97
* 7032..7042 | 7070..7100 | 1.01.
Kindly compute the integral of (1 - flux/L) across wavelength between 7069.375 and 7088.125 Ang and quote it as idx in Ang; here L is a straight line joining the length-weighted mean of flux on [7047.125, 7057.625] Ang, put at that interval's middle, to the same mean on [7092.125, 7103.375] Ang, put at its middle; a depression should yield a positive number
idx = -1.7 Ang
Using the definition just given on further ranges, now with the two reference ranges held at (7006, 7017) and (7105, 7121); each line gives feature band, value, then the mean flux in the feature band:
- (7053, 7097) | -3.21 Ang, 16.9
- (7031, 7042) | -0.74 Ang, 16.8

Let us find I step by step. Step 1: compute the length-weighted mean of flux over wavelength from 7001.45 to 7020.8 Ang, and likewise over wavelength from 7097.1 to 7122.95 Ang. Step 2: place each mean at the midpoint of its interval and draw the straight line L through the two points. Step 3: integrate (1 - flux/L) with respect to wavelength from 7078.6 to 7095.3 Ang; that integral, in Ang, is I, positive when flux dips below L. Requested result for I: -1.4 Ang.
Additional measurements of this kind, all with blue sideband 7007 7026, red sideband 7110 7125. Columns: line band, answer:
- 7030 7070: -0.31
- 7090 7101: 0.56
